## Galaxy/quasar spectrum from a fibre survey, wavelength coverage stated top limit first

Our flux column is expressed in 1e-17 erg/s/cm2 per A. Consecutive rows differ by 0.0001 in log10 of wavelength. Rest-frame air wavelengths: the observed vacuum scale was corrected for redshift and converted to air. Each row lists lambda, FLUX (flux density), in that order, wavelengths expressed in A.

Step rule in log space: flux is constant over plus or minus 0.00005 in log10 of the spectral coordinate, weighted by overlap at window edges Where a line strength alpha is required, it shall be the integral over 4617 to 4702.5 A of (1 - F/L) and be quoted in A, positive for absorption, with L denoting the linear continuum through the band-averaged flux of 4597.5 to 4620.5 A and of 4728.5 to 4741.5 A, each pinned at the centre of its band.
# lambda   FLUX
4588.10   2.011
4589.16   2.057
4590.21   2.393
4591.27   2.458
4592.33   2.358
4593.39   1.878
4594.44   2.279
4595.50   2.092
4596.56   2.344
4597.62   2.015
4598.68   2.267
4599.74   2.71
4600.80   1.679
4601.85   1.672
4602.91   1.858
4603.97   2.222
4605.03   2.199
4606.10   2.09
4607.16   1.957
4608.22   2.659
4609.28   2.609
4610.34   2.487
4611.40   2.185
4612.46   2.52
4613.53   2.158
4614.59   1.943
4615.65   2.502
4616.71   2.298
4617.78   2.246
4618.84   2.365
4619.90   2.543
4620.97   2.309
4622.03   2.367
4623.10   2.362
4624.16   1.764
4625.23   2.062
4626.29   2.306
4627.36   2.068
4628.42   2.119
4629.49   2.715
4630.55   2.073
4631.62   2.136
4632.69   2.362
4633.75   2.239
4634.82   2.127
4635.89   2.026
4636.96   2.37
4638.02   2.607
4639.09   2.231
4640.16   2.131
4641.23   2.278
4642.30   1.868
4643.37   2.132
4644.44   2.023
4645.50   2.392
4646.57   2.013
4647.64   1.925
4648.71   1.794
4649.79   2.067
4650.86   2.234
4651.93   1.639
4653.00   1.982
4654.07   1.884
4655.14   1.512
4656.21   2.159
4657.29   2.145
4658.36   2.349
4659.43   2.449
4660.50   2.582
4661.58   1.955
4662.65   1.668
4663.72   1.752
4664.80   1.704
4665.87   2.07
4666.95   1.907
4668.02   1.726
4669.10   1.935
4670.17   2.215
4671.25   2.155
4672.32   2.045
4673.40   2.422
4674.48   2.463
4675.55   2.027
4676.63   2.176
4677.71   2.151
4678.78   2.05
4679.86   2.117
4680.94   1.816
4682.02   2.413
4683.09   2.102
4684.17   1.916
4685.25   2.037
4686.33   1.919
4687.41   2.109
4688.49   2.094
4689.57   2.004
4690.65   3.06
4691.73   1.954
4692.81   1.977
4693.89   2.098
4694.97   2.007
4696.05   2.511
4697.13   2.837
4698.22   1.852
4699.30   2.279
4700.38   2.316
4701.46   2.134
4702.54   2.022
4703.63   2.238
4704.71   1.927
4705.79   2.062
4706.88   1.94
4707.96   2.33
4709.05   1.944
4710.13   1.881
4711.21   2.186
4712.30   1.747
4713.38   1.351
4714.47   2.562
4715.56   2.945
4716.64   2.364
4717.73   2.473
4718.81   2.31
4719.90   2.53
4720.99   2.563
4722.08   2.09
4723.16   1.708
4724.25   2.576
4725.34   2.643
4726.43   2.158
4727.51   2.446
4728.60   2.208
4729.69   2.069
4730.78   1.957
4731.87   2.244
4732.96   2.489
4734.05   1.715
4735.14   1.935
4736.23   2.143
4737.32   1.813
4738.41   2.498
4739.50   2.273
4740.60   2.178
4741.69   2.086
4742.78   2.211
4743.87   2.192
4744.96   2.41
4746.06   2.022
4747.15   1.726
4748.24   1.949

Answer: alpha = 2.12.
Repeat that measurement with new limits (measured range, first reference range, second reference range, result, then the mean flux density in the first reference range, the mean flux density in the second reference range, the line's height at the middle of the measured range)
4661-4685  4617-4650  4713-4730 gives 2.3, 2.2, 2.32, 2.25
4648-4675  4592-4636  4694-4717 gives 1.9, 2.22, 2.16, 2.19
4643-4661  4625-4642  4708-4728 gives 1.3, 2.24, 2.25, 2.24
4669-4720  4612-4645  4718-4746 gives 1.3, 2.23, 2.22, 2.22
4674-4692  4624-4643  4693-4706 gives 0.4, 2.2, 2.19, 2.19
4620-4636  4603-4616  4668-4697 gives 0.2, 2.28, 2.15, 2.24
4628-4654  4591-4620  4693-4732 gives 1.0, 2.23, 2.21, 2.22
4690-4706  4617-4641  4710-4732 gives 0.2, 2.25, 2.25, 2.25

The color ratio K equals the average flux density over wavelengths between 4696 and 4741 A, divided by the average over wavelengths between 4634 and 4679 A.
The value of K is 1.06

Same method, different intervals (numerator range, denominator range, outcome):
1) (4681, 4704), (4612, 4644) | 0.97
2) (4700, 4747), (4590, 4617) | 0.98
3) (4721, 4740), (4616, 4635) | 0.97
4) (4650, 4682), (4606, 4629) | 0.90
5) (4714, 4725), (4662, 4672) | 1.27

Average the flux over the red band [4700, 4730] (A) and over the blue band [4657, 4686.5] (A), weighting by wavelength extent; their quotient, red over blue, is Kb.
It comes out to 1.06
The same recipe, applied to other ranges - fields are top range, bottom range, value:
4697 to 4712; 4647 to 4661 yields 1.03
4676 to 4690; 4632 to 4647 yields 0.94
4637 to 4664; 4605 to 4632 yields 0.92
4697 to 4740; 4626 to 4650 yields 1.01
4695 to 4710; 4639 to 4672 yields 1.07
